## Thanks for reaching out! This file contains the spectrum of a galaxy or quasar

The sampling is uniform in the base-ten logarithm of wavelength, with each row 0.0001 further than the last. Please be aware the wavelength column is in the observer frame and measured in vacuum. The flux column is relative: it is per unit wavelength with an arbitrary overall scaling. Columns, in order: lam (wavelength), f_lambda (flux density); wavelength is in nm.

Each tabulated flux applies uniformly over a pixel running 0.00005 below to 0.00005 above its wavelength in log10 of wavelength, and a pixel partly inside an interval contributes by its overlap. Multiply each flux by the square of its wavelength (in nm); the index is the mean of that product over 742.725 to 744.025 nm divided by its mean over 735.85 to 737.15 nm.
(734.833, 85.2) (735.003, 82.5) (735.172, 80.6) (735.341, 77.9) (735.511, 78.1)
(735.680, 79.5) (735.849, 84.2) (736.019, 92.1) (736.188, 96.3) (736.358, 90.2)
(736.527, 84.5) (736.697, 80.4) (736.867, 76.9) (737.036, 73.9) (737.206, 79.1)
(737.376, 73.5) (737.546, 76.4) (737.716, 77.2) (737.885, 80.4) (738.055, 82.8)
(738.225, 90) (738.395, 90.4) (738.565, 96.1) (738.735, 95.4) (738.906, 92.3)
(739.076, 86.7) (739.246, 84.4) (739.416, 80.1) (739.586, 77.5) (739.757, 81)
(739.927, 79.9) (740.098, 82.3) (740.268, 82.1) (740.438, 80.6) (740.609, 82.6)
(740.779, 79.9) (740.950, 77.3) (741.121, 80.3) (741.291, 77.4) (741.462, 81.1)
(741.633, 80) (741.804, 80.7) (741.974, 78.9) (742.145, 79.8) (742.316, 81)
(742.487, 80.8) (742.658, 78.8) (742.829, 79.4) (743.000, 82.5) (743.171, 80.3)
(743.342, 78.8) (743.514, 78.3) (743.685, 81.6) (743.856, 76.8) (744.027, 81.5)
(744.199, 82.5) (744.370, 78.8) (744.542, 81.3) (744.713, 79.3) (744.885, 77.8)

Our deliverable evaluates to 0.96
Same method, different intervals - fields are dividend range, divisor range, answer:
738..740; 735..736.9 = 1.04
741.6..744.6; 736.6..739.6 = 0.98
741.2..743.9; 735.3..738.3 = 0.99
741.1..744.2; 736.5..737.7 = 1.05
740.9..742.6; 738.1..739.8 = 0.92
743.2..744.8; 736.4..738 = 1.04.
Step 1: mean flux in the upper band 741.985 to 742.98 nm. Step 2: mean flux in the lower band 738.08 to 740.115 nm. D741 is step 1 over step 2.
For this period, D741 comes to 0.9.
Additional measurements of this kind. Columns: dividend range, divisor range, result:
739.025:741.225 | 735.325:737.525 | 0.99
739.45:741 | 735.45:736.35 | 0.93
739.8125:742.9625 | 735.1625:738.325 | 0.98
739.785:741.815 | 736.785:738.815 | 0.97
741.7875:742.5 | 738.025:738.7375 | 0.88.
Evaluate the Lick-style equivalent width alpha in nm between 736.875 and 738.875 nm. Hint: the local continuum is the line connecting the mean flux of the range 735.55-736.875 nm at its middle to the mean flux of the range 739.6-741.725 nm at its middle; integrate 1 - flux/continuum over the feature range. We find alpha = 0.01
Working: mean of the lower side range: 85.8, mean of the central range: 83.2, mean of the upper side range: 80.2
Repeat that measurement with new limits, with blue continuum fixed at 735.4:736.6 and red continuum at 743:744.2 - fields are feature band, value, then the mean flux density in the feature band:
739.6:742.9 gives 0.07 nm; 80.1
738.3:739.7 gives -0.07 nm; 87.7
